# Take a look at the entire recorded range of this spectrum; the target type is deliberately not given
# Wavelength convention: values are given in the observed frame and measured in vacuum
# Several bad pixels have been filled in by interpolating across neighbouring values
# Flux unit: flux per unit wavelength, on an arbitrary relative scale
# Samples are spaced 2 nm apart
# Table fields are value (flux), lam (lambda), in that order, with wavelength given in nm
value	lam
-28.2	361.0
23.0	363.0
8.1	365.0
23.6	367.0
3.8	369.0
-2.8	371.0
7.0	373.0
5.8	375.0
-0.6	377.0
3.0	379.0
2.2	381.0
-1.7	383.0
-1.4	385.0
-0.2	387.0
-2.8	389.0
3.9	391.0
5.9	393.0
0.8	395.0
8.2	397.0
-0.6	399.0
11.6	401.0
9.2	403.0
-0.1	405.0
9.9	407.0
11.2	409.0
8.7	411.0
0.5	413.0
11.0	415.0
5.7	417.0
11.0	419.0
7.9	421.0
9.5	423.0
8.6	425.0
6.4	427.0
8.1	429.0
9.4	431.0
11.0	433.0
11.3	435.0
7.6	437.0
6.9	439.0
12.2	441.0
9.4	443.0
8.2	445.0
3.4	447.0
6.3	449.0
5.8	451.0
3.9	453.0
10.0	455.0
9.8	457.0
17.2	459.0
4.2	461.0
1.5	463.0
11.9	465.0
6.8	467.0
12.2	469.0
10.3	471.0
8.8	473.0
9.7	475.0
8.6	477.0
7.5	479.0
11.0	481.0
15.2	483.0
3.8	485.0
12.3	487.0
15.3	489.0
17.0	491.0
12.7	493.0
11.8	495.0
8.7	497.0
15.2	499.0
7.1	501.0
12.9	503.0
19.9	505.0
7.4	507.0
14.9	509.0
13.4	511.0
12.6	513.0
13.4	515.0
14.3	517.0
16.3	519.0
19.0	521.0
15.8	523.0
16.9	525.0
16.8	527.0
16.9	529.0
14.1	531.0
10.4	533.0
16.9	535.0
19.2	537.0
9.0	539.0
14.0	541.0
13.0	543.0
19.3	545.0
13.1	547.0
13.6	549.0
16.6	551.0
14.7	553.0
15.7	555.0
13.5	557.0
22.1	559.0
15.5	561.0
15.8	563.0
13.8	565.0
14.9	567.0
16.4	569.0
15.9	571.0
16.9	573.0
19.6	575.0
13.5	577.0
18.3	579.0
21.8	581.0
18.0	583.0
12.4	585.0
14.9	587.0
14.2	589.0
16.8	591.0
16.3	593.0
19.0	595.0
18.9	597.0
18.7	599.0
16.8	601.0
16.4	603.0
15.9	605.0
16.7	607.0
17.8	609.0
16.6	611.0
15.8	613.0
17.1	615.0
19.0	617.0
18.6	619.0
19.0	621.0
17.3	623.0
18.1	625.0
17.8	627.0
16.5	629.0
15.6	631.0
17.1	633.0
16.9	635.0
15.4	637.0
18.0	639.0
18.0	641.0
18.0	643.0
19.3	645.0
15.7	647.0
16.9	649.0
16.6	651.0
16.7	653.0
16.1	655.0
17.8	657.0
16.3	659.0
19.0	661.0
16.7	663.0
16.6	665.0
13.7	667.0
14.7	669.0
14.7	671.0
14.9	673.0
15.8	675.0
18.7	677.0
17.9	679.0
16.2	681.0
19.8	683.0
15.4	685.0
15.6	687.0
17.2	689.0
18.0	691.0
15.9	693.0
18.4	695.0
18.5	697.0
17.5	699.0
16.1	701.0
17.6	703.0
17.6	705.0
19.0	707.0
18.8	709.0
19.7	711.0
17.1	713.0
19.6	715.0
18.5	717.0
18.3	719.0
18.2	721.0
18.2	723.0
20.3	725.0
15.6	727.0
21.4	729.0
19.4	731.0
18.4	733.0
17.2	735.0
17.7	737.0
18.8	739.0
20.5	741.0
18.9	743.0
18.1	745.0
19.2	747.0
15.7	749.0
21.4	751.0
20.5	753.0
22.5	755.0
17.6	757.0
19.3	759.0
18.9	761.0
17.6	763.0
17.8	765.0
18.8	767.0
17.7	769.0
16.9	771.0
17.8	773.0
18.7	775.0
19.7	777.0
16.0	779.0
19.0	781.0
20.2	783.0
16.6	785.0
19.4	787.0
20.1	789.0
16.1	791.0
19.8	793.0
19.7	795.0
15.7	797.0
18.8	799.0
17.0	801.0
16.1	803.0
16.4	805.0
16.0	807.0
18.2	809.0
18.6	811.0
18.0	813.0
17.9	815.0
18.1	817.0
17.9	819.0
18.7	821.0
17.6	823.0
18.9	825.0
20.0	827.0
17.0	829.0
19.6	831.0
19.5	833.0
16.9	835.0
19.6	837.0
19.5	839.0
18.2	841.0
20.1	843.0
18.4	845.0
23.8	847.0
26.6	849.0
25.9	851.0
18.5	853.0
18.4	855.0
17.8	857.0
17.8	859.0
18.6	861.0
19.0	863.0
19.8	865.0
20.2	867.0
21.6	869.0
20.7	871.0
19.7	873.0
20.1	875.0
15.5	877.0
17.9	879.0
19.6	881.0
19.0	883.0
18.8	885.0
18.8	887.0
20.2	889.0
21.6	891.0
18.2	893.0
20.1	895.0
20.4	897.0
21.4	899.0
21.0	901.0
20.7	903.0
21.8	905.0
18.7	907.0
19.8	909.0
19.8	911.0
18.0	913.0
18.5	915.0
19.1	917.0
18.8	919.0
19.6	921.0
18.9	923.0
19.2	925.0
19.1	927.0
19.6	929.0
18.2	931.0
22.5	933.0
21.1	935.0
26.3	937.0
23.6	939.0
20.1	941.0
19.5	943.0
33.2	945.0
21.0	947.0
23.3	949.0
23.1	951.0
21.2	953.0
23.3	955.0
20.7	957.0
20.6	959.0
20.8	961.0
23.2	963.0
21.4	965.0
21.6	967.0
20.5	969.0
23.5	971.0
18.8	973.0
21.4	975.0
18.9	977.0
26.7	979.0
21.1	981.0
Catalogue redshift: 0.292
